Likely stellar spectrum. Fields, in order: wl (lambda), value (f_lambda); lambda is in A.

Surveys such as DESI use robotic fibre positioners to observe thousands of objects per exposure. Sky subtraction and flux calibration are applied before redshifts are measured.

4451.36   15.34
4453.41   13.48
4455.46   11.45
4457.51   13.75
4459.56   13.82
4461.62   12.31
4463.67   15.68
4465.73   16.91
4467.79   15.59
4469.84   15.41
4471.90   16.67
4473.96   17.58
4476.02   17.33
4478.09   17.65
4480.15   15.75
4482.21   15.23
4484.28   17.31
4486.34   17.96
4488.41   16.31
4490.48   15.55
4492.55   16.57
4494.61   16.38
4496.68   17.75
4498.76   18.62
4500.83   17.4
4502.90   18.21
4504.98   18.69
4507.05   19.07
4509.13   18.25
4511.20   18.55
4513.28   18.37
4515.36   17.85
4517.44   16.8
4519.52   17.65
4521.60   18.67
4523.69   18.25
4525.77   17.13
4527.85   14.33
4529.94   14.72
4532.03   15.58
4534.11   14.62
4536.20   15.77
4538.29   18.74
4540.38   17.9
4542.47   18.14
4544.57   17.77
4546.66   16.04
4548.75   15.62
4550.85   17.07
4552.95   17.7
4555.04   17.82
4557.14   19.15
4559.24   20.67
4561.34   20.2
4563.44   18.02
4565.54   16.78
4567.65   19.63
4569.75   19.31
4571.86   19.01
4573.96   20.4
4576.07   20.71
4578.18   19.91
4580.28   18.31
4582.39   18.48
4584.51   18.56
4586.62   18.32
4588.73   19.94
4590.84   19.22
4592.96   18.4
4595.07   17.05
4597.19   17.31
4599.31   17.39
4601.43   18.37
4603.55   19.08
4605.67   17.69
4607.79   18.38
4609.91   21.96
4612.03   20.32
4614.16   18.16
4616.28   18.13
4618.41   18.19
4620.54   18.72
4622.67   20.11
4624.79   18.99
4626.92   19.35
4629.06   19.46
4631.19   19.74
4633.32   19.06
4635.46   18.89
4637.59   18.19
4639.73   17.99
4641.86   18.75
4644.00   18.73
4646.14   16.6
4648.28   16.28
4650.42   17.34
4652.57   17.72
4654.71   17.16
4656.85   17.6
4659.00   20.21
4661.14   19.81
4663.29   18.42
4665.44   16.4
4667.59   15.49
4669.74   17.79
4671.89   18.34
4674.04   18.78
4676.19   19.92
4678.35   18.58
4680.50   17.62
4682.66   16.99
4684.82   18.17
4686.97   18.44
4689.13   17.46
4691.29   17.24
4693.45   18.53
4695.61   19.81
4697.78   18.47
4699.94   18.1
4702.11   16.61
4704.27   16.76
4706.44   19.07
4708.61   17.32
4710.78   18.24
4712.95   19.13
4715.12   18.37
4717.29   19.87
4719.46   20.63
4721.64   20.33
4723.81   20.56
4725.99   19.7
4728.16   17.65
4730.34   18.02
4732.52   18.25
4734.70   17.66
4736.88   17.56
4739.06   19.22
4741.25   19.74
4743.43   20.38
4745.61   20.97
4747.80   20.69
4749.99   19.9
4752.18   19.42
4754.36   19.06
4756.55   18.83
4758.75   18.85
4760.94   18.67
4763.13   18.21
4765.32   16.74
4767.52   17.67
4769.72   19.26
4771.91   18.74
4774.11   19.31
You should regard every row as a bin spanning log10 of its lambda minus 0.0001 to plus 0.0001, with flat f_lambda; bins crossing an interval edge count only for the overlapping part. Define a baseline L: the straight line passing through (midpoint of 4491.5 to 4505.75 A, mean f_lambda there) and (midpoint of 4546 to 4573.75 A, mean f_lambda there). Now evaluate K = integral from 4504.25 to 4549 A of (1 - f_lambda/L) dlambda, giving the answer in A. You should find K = 1.8 A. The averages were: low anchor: 17.6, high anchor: 18.3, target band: 17.2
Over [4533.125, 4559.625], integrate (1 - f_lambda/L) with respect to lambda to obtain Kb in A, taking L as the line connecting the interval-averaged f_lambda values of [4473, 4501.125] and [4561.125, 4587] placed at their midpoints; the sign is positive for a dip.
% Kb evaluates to 1.4 A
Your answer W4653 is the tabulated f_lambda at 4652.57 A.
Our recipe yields 17.72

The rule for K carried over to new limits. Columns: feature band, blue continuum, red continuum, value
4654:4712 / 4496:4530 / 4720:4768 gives 1.98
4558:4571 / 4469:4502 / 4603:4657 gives -0.96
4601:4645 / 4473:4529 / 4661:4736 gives -2.46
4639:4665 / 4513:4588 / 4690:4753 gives 0.67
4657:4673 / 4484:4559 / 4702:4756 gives 0.41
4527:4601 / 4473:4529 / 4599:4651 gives 0.25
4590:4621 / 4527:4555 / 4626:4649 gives -1.24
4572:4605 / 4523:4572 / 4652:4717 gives -2.05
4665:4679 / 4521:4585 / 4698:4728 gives 0.46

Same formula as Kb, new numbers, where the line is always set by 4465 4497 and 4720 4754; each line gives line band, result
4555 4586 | -2.8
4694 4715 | 0.9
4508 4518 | -0.6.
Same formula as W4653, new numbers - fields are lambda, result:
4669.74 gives 17.79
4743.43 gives 20.38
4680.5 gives 17.62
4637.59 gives 18.19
